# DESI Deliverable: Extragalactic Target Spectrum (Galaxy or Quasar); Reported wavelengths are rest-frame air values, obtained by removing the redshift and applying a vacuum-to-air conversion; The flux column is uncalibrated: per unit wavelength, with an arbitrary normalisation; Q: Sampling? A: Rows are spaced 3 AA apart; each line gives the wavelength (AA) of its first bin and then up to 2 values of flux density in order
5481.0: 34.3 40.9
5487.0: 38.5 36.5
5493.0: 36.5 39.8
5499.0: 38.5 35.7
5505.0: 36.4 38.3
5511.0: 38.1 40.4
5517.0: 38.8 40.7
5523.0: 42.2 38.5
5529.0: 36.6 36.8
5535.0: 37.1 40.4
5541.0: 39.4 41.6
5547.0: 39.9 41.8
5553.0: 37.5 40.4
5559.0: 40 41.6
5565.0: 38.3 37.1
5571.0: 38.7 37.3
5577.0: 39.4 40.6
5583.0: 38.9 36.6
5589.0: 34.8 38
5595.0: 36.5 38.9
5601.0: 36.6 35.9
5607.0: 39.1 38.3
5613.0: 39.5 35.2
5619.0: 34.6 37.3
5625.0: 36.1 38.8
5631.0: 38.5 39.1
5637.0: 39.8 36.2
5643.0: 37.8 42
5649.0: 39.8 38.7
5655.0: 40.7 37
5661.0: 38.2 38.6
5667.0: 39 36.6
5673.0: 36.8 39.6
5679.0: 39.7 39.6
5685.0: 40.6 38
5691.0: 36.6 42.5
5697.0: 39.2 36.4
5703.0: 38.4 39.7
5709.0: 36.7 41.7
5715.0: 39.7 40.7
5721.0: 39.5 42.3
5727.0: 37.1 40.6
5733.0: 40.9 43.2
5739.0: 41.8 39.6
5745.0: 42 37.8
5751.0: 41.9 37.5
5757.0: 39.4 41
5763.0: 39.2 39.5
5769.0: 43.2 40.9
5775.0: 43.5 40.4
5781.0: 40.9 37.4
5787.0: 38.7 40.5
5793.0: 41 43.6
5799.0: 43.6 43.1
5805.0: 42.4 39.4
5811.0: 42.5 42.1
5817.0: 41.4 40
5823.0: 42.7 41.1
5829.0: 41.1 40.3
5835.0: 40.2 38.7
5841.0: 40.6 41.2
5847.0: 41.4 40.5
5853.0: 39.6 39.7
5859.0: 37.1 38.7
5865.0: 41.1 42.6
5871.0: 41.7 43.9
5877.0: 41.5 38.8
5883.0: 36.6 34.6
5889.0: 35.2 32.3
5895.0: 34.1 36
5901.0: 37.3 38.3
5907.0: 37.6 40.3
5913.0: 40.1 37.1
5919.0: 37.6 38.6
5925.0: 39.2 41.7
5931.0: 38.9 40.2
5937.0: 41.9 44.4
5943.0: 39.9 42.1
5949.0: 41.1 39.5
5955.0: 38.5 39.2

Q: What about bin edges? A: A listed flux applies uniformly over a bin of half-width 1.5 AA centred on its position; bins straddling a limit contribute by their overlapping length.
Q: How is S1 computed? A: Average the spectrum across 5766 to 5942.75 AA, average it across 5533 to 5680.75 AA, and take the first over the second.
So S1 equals 1.0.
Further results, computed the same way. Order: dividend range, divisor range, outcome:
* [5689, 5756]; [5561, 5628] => 1.06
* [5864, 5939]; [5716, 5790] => 0.96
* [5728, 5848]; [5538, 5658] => 1.06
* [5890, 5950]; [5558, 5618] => 1.02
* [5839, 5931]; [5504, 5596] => 1.00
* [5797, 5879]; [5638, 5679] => 1.06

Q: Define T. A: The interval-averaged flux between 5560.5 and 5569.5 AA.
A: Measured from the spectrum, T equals 39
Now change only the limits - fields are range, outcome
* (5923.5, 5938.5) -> 40.4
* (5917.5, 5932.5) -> 39.2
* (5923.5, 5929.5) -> 40.5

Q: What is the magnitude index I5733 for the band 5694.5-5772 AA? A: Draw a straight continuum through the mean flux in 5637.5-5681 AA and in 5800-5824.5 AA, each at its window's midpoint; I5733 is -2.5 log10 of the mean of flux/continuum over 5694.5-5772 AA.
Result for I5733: 0.00 mag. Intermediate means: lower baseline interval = 38.7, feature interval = 40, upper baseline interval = 41.7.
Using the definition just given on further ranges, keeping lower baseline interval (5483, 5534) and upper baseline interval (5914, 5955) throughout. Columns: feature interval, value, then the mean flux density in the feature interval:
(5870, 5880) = -0.05 mag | 41.9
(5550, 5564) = -0.04 mag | 40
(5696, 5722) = 0.00 mag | 39.1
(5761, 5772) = -0.03 mag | 40.7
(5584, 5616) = 0.04 mag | 37.3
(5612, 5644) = 0.04 mag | 37.5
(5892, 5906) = 0.11 mag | 36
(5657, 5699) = 0.01 mag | 38.7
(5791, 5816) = -0.07 mag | 42.2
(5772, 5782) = -0.06 mag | 41.5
